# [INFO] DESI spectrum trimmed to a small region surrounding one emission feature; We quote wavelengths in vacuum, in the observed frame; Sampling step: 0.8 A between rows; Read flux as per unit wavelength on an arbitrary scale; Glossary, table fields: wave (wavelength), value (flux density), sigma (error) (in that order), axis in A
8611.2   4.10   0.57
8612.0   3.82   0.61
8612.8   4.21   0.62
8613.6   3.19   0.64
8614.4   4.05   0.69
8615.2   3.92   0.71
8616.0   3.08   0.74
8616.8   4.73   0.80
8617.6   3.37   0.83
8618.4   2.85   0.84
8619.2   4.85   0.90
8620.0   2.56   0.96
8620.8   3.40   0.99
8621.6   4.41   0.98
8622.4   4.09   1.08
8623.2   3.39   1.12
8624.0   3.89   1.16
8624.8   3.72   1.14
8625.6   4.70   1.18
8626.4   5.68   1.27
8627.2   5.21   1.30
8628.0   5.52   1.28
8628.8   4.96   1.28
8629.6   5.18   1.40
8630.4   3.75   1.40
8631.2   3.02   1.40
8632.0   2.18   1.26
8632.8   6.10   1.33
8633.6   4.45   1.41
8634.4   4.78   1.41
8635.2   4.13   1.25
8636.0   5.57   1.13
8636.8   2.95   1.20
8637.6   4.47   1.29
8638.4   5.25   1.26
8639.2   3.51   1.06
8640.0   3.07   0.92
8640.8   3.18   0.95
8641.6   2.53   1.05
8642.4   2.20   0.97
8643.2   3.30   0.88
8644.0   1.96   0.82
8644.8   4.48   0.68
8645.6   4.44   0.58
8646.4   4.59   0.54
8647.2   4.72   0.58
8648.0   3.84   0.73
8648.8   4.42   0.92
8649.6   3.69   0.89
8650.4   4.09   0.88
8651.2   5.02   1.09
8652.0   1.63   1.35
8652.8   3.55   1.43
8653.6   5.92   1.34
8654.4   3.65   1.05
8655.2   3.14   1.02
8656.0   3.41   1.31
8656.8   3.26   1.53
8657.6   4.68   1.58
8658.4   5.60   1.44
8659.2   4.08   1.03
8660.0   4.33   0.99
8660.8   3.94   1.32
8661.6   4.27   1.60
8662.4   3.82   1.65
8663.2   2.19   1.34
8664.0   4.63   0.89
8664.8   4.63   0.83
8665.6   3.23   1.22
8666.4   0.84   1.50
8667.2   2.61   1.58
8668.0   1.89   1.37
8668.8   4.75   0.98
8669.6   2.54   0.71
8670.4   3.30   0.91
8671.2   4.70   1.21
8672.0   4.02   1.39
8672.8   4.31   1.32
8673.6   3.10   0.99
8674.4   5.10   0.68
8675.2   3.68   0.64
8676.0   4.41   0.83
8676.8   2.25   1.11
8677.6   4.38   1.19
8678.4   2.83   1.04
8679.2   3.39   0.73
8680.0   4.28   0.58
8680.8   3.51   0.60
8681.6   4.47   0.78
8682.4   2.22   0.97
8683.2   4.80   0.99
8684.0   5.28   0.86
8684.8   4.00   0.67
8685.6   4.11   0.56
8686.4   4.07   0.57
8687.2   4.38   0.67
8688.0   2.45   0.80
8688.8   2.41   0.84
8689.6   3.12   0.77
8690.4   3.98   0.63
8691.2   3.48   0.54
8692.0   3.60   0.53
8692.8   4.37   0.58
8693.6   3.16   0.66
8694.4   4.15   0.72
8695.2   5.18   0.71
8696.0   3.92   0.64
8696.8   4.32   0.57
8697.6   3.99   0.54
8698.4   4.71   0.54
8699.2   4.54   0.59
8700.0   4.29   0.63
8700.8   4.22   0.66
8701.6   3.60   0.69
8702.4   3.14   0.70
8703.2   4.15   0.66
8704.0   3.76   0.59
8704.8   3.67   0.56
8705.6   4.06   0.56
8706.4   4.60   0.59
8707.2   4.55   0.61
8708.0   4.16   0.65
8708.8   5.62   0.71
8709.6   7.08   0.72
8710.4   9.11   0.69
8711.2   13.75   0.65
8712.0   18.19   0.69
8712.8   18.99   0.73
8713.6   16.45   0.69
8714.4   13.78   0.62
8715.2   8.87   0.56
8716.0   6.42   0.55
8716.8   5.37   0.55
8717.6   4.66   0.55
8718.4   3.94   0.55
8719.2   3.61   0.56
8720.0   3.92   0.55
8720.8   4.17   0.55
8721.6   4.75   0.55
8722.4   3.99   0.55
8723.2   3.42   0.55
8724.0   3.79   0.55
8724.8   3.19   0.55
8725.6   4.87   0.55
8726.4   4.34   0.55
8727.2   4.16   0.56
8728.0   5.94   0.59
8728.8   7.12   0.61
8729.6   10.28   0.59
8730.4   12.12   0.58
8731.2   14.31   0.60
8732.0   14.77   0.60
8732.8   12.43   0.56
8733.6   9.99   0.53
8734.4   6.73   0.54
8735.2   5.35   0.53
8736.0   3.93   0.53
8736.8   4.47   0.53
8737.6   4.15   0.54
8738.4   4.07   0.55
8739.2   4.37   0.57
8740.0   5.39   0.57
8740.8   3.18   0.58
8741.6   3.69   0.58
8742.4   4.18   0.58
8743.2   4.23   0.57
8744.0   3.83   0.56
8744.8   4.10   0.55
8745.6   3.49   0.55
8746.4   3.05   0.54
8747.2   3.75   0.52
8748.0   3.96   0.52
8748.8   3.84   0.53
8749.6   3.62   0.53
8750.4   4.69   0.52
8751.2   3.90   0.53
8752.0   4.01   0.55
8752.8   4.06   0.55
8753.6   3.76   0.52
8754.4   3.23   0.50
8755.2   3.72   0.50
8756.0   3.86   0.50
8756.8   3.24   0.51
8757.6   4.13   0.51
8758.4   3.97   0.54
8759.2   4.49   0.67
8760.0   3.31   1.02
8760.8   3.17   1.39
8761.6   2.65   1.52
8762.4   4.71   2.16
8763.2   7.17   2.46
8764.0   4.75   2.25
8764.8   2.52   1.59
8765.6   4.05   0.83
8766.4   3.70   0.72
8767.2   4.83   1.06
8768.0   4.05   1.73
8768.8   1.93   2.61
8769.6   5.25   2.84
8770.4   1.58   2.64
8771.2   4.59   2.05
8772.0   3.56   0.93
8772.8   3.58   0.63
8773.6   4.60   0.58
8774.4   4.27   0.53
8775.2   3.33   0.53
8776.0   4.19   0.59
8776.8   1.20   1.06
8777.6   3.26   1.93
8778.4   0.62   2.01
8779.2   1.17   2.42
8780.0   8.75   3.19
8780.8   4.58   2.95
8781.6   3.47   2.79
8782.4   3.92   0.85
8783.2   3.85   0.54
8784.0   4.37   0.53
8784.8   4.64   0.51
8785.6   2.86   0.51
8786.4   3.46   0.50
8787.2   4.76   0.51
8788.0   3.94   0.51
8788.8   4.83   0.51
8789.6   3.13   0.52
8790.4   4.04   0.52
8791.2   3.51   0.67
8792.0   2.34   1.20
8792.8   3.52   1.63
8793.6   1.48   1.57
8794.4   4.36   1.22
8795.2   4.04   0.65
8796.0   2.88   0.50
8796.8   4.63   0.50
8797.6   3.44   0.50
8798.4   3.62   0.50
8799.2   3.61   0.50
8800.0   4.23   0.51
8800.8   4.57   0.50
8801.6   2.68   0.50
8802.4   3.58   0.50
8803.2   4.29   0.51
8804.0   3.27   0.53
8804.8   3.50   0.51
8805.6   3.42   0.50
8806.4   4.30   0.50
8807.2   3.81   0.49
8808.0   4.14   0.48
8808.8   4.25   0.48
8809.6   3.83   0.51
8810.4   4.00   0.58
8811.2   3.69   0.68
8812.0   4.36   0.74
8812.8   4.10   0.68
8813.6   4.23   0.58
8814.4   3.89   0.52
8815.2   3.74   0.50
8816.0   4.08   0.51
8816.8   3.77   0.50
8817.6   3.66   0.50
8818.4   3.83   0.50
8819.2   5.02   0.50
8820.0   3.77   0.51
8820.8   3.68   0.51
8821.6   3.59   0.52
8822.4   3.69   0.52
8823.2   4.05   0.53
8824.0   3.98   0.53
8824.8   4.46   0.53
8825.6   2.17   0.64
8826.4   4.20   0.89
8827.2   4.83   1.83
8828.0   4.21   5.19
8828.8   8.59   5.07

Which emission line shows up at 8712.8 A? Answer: [S II] 6716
